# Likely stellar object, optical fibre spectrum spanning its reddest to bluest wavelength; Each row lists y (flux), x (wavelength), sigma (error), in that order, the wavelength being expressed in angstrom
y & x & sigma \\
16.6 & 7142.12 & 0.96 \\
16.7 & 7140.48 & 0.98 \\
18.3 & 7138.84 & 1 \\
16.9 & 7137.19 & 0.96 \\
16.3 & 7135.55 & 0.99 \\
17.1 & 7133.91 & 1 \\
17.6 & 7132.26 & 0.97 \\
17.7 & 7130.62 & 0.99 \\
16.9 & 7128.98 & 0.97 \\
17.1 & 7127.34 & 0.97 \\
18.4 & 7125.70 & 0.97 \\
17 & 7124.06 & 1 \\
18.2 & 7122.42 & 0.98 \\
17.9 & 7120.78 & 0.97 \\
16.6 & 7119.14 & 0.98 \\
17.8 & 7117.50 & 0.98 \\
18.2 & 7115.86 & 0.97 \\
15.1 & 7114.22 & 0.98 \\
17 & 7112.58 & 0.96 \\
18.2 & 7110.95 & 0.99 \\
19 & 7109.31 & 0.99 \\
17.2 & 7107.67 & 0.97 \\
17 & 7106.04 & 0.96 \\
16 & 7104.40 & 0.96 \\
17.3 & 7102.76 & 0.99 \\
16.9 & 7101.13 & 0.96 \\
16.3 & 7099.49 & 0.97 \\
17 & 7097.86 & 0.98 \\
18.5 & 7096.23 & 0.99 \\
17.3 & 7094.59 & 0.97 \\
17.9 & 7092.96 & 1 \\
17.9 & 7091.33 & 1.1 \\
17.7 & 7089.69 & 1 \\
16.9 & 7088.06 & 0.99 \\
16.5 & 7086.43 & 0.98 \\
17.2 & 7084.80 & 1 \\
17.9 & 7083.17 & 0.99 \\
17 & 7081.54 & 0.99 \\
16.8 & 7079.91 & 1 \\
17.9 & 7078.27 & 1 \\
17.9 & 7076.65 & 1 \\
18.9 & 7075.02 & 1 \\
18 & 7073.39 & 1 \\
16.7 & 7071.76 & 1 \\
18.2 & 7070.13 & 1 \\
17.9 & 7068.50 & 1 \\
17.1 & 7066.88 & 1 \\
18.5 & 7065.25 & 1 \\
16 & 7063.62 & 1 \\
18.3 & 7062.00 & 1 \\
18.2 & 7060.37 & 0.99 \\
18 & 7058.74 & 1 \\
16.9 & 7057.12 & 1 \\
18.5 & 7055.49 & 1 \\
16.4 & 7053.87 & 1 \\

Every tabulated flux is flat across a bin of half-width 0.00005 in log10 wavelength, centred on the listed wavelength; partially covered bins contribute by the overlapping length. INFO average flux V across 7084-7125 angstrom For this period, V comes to 17.3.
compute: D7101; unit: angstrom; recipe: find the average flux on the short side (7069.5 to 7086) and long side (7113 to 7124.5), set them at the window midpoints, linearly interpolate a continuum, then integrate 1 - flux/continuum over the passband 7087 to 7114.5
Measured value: 0.20 angstrom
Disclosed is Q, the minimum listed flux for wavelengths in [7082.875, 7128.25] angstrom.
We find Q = 15.1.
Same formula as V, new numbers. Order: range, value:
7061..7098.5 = 17.6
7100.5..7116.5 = 17.2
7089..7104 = 17.4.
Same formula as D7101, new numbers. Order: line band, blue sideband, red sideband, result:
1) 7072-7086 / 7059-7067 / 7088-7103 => -0.1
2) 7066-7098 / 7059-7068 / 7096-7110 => -0.3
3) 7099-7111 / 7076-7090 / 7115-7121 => 0.2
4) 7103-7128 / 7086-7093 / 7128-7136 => -0.2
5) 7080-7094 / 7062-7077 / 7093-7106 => 0.0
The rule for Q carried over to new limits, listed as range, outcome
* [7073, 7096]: 16.5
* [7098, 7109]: 16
